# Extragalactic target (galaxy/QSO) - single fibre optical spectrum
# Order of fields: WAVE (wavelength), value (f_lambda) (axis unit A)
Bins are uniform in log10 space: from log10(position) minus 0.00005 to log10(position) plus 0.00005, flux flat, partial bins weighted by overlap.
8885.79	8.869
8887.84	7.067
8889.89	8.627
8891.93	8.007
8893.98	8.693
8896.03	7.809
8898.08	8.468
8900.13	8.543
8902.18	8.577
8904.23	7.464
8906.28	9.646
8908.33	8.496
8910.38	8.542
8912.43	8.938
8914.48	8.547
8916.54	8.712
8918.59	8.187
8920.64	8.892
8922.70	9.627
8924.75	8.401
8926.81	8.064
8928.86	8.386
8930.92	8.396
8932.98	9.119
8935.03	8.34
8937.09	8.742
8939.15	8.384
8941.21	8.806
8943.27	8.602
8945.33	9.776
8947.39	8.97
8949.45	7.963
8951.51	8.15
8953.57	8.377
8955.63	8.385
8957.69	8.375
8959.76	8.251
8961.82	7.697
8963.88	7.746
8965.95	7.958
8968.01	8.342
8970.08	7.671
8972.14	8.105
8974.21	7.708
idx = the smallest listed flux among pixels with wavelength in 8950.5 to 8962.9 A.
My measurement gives 7.697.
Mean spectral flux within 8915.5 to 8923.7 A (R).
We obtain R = 8.85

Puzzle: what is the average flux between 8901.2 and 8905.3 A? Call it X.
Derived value 8.03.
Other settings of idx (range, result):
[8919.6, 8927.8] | 8.064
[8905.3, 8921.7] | 8.187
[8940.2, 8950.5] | 7.963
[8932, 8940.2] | 8.34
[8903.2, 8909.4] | 7.464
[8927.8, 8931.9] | 8.386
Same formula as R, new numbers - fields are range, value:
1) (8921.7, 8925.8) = 9.01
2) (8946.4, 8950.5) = 8.46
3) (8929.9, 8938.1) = 8.65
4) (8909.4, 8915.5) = 8.68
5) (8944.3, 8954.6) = 8.65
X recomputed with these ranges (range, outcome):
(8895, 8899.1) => 8.13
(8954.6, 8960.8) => 8.33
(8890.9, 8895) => 8.36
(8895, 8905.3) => 8.18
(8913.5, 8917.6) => 8.62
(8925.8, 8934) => 8.49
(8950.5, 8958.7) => 8.33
